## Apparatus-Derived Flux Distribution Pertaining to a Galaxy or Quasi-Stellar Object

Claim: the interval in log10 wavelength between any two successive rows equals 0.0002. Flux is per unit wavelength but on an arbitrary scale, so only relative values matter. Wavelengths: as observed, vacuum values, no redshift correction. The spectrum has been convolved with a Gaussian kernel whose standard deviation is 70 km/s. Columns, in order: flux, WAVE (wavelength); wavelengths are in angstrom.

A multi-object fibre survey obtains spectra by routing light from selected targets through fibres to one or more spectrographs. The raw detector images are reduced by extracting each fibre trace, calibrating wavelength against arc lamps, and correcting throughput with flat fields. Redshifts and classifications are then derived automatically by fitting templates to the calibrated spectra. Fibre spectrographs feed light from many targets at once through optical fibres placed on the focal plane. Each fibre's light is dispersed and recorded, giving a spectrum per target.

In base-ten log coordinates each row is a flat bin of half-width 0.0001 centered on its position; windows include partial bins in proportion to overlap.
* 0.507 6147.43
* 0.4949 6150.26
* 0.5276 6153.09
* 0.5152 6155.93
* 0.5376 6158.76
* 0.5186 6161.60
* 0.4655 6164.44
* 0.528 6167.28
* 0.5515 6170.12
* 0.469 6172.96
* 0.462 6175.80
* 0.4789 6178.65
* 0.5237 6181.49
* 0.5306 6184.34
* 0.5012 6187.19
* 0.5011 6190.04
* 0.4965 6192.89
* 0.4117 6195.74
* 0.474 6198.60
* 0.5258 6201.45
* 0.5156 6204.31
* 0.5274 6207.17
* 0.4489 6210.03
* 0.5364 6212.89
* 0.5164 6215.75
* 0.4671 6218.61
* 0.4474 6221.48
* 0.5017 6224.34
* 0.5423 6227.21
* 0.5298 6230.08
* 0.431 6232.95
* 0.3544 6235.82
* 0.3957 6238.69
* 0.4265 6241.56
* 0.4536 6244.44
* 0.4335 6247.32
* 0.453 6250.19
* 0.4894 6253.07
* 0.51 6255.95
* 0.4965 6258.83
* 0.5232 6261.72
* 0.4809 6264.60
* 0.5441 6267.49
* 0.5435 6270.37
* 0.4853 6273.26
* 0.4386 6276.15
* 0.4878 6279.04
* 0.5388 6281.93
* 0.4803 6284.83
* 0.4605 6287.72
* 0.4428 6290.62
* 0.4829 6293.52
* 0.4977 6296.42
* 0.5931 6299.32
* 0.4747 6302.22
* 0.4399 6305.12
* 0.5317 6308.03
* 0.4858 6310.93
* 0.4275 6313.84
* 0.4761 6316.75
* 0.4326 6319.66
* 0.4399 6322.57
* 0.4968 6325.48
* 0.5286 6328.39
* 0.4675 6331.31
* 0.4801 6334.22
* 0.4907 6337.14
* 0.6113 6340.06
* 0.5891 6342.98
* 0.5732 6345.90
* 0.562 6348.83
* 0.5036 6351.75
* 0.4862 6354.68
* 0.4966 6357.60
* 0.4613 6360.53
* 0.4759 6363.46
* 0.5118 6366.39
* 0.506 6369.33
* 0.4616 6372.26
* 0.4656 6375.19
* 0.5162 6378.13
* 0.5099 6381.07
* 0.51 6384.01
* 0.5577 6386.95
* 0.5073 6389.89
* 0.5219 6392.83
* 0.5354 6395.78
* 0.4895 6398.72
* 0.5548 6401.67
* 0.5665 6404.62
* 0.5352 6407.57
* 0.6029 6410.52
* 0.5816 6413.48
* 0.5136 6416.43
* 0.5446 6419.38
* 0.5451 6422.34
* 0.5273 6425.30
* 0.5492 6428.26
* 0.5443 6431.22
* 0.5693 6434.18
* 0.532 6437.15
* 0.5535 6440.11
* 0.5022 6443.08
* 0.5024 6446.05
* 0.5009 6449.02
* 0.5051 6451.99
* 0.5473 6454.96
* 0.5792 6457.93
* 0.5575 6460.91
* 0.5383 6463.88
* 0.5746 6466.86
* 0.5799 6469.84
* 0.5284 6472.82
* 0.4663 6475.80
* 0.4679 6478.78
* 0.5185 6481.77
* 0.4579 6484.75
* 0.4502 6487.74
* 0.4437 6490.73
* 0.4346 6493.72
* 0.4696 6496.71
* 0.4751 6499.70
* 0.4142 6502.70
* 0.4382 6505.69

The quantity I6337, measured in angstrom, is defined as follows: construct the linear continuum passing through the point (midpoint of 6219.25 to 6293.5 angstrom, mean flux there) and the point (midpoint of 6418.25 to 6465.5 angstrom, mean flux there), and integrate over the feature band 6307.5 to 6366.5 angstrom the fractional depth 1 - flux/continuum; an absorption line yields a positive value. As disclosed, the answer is 0.22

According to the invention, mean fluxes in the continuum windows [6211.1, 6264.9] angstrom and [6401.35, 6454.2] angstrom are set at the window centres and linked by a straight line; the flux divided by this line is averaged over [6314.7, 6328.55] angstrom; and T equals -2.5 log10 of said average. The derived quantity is 0.08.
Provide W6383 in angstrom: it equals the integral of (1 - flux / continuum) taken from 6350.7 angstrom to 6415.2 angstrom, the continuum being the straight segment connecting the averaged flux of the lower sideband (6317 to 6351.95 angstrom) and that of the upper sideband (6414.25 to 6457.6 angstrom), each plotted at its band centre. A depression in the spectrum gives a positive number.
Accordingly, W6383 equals 0.85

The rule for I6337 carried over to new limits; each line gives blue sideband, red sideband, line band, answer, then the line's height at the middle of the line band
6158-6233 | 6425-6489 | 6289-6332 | 2.4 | 0.51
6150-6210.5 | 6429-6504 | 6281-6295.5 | 0.7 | 0.504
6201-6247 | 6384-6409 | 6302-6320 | 1.2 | 0.503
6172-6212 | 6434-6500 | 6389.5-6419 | -2.1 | 0.506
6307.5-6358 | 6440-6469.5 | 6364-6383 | 0.8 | 0.515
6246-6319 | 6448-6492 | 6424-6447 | -1.2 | 0.51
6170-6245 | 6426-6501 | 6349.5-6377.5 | 0.7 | 0.501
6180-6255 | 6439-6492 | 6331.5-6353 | -1.9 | 0.497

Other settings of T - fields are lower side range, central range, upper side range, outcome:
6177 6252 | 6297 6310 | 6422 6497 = -0.03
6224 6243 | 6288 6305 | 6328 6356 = 0.01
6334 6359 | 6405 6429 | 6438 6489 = -0.05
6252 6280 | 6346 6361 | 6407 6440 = 0.04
